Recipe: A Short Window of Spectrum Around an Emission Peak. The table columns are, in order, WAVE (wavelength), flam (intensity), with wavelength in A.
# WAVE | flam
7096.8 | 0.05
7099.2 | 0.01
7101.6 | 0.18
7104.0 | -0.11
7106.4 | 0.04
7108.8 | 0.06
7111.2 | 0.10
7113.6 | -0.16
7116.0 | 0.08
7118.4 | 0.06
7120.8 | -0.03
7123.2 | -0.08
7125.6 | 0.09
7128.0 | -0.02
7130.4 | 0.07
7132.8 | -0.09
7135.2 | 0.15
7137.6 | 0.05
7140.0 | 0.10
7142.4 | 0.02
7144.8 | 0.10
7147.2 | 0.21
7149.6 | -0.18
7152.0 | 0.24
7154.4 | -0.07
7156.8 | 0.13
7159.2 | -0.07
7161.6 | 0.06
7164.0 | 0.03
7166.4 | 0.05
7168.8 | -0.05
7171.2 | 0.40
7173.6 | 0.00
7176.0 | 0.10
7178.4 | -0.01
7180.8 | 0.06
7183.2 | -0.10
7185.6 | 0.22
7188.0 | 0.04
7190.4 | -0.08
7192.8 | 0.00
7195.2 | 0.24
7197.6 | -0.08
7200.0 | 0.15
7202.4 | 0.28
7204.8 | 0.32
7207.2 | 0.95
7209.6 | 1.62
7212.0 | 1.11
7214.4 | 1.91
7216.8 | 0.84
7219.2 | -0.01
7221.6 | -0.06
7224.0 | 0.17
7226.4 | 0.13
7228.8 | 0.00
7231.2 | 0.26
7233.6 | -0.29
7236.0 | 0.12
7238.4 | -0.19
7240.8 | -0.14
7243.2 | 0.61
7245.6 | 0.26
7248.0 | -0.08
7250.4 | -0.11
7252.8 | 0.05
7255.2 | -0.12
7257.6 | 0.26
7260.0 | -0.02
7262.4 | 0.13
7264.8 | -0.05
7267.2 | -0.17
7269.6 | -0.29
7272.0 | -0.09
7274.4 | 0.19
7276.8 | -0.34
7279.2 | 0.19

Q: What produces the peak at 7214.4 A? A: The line [O II] 3727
